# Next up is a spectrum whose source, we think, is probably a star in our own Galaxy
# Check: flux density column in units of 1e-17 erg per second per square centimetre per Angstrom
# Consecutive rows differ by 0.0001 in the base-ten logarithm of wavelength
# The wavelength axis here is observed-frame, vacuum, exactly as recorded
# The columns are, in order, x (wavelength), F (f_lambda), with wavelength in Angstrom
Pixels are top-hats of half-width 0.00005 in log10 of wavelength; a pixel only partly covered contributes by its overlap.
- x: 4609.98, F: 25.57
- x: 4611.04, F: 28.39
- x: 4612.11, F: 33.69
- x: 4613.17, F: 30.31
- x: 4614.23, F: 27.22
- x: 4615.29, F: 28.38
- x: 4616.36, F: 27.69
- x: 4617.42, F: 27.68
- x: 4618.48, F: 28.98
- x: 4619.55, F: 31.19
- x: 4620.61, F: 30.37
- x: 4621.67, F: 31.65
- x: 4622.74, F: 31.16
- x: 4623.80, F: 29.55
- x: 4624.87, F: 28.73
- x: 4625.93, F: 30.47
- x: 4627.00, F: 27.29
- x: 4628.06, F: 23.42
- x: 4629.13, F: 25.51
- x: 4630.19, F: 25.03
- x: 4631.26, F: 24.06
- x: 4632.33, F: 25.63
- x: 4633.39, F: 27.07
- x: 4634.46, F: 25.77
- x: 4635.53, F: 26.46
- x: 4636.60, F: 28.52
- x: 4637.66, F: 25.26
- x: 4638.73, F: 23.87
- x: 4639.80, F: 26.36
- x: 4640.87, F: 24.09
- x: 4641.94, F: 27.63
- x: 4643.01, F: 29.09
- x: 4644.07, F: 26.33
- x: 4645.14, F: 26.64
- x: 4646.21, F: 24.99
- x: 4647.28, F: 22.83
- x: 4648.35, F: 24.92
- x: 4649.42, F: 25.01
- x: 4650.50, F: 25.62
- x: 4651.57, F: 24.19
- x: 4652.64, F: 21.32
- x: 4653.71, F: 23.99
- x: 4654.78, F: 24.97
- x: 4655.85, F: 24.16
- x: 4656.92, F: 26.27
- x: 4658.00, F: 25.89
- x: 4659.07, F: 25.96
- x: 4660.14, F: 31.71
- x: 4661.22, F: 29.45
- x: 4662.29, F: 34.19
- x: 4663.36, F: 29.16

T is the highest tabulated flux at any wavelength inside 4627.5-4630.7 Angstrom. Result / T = 25.51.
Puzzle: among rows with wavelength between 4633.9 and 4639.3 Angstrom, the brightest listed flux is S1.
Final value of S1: 28.52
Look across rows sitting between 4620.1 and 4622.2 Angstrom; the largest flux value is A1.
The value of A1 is 31.65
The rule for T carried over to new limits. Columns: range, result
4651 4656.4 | 24.97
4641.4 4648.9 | 29.09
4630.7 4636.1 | 27.07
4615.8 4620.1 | 31.19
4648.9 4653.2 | 25.62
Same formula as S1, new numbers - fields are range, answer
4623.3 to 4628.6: 30.47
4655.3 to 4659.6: 26.27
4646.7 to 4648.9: 24.92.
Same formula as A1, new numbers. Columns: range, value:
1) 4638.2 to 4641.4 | 26.36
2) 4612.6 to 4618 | 30.31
